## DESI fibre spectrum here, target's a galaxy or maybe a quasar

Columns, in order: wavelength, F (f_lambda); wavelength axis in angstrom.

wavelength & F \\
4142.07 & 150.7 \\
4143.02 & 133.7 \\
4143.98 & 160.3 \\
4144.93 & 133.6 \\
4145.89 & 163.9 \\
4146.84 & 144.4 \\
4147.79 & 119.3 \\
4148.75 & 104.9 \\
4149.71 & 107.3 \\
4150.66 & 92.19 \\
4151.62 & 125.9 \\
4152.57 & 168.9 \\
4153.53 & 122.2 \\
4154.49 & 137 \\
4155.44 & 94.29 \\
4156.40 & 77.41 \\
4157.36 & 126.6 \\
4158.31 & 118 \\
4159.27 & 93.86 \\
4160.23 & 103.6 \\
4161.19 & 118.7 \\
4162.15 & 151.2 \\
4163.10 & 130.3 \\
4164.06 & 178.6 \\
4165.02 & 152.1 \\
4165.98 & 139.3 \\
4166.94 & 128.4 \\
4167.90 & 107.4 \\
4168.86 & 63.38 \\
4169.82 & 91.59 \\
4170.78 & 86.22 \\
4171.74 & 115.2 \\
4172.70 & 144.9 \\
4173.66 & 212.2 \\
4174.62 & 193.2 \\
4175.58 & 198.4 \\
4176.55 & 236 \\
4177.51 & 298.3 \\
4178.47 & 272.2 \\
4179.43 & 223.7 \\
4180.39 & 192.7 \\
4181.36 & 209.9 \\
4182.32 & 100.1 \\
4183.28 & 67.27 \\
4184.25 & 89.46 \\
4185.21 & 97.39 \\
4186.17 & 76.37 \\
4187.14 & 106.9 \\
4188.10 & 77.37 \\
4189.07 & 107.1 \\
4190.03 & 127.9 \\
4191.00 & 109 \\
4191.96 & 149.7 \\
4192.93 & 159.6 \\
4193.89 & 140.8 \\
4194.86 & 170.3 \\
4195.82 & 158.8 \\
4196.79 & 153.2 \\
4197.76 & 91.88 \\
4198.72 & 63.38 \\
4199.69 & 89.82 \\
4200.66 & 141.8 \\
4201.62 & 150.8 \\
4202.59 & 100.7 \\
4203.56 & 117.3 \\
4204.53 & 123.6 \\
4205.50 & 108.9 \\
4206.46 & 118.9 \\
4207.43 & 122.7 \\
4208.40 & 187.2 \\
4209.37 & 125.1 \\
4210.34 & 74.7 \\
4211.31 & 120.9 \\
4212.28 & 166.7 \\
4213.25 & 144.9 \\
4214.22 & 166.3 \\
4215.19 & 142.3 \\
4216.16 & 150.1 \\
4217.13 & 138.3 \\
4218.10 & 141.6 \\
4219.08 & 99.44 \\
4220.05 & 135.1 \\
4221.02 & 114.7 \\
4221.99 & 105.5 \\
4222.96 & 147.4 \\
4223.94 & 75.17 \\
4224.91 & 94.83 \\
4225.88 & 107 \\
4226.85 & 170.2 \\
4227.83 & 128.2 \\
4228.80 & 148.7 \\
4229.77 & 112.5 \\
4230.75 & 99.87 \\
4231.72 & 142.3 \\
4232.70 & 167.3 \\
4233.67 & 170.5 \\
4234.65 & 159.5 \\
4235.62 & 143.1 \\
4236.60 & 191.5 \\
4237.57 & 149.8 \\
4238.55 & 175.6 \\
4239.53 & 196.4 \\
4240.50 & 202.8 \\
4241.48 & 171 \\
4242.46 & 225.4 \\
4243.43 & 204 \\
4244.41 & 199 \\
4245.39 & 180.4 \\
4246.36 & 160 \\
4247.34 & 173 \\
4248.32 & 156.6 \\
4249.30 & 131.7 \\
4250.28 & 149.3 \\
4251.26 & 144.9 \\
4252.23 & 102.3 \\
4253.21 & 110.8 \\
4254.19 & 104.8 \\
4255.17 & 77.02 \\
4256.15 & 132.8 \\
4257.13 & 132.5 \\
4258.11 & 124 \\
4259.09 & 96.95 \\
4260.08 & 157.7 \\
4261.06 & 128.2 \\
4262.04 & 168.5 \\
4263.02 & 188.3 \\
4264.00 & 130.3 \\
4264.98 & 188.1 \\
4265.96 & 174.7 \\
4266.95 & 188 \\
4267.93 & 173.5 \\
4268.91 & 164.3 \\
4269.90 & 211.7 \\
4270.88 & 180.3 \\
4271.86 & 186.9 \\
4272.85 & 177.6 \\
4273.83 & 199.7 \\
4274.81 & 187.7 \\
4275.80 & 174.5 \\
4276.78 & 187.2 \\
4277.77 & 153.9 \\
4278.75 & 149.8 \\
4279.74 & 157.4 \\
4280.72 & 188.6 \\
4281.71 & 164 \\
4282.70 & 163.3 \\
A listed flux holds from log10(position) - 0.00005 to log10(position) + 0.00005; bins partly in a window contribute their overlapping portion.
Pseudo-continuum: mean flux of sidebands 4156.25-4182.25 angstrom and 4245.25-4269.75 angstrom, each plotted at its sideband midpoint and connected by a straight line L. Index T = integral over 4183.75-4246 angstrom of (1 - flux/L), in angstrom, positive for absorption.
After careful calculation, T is 5.5 angstrom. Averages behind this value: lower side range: 154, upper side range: 146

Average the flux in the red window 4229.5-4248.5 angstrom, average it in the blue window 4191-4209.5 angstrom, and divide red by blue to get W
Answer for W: 1.3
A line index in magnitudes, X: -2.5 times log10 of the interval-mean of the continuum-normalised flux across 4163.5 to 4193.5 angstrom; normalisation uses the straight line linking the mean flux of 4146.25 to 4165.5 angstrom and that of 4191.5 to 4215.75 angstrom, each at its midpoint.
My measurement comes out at -0.144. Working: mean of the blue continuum 124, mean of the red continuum 132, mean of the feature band 145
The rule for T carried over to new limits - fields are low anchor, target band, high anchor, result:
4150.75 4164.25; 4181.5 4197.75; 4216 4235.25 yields 0.9 angstrom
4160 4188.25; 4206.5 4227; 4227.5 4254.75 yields 3.2 angstrom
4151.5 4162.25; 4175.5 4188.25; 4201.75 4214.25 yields -4.0 angstrom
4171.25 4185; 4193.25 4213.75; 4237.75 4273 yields 5.5 angstrom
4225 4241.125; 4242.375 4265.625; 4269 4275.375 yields 3.2 angstrom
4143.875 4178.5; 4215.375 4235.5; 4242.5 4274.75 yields 2.7 angstrom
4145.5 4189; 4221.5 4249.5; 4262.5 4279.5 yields 1.5 angstrom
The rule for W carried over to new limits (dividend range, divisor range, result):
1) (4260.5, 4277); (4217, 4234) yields 1.39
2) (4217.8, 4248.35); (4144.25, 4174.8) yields 1.20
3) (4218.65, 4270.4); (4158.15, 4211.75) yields 1.10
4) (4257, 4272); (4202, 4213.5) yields 1.29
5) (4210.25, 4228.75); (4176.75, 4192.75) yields 0.89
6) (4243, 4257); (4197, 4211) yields 1.24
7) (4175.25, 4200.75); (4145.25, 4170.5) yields 1.19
